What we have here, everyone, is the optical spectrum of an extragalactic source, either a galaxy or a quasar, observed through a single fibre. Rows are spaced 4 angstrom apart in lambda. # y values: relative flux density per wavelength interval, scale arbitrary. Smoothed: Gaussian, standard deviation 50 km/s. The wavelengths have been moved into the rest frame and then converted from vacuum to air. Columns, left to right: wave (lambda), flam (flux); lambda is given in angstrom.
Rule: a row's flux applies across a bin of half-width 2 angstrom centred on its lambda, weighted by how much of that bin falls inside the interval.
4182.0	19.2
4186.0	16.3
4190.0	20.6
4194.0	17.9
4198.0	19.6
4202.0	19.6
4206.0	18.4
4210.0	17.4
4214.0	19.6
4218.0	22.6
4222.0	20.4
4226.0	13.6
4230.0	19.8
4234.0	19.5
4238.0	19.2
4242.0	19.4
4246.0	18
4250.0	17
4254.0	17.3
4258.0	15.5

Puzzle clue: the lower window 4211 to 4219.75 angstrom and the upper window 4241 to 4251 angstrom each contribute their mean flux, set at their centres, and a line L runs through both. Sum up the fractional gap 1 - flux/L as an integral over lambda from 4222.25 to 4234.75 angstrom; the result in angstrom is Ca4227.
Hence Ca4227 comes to 1.1 angstrom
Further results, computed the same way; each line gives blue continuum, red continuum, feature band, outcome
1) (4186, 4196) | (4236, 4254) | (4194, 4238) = -1.2 angstrom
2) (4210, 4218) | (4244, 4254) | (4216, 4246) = -0.8 angstrom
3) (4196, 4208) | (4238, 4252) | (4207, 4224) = -0.9 angstrom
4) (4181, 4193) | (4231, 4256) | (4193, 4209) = -0.2 angstrom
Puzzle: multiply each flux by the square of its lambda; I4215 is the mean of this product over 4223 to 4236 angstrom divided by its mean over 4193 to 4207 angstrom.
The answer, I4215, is 1.0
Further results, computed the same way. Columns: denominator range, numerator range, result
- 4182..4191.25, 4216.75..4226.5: 1.07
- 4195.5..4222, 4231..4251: 0.97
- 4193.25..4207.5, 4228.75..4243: 1.04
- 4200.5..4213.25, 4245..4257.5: 0.95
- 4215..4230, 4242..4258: 0.93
